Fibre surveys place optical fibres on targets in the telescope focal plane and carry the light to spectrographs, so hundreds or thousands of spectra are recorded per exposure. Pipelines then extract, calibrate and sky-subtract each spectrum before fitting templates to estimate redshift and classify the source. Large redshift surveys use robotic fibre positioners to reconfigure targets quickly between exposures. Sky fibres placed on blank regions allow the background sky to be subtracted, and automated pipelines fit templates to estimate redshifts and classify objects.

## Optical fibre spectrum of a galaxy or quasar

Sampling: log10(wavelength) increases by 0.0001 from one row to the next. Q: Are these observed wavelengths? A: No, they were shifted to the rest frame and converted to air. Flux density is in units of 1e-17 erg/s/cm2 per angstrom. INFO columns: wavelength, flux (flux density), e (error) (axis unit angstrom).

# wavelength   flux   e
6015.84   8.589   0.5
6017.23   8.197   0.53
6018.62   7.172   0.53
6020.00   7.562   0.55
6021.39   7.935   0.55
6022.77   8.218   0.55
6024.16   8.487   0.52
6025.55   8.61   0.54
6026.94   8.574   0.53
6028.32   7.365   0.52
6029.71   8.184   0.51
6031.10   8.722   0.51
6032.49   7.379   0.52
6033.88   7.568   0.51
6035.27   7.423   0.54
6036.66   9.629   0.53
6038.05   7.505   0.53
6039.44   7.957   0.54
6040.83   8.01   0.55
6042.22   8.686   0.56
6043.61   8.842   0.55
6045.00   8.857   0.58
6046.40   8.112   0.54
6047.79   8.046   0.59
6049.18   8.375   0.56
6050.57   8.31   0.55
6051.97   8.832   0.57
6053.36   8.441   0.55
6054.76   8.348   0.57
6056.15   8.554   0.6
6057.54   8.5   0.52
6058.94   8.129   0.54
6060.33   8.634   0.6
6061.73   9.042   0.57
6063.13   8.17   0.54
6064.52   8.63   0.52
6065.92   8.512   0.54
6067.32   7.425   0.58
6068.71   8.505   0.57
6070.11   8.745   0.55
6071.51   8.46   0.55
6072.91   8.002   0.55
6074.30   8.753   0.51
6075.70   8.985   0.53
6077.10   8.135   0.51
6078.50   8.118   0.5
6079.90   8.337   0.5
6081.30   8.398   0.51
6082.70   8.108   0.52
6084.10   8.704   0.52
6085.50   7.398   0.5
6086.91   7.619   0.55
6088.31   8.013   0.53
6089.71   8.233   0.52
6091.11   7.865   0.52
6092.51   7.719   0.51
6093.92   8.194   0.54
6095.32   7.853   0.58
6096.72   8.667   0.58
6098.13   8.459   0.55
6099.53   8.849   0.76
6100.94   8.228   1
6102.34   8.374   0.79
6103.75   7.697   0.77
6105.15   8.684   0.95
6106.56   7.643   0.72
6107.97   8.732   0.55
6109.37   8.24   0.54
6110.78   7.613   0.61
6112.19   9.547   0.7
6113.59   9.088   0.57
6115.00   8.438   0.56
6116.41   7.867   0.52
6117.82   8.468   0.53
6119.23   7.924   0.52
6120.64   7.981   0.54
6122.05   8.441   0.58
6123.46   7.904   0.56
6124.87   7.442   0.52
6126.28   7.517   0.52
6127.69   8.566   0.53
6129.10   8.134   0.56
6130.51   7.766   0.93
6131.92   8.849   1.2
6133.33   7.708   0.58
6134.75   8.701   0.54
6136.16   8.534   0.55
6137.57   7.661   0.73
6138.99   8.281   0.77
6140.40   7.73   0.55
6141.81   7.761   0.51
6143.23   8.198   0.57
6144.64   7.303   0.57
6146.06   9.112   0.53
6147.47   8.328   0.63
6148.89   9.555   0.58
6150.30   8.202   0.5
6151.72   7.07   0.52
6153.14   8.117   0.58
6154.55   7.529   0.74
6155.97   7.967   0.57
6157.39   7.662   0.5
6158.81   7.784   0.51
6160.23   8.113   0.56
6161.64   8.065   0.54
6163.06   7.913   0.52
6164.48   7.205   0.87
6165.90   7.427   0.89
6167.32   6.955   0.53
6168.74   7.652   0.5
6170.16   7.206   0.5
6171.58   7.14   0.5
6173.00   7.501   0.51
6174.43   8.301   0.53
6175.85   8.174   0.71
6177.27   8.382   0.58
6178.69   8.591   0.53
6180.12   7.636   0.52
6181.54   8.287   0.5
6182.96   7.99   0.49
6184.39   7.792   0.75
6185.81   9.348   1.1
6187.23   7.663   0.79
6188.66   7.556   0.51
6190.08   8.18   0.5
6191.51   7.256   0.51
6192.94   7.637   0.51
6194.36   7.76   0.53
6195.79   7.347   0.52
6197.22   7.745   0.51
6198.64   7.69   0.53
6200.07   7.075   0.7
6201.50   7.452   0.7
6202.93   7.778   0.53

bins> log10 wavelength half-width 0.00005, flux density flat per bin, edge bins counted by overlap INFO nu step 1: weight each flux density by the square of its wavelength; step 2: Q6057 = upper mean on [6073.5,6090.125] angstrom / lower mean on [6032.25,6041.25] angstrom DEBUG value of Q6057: 1.1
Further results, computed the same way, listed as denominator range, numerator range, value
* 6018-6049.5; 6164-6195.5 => 1.00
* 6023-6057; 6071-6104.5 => 1.01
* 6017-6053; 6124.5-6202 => 1.01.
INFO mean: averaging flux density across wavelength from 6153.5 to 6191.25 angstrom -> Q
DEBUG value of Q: 7.84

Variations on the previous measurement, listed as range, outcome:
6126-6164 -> 8.08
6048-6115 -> 8.34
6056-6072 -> 8.44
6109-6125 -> 8.27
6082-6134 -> 8.18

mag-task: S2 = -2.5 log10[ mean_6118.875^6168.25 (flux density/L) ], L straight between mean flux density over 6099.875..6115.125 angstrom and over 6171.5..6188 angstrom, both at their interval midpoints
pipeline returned 0.04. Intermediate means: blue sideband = 8.4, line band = 7.98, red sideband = 8.1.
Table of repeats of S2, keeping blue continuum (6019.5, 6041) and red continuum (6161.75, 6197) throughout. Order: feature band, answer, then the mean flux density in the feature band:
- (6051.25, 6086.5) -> -0.05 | 8.39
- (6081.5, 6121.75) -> -0.04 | 8.22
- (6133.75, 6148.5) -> -0.04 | 8.18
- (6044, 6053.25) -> -0.05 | 8.44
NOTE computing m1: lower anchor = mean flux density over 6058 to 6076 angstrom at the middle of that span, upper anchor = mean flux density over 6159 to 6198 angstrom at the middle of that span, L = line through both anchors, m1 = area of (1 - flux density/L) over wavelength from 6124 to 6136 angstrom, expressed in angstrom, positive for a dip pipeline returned 0.0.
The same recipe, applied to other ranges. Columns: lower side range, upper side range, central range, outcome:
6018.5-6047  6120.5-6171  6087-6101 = -0.2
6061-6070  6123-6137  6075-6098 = 0.4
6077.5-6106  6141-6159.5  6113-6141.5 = -0.2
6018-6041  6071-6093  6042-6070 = -1.2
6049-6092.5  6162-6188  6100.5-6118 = -0.4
